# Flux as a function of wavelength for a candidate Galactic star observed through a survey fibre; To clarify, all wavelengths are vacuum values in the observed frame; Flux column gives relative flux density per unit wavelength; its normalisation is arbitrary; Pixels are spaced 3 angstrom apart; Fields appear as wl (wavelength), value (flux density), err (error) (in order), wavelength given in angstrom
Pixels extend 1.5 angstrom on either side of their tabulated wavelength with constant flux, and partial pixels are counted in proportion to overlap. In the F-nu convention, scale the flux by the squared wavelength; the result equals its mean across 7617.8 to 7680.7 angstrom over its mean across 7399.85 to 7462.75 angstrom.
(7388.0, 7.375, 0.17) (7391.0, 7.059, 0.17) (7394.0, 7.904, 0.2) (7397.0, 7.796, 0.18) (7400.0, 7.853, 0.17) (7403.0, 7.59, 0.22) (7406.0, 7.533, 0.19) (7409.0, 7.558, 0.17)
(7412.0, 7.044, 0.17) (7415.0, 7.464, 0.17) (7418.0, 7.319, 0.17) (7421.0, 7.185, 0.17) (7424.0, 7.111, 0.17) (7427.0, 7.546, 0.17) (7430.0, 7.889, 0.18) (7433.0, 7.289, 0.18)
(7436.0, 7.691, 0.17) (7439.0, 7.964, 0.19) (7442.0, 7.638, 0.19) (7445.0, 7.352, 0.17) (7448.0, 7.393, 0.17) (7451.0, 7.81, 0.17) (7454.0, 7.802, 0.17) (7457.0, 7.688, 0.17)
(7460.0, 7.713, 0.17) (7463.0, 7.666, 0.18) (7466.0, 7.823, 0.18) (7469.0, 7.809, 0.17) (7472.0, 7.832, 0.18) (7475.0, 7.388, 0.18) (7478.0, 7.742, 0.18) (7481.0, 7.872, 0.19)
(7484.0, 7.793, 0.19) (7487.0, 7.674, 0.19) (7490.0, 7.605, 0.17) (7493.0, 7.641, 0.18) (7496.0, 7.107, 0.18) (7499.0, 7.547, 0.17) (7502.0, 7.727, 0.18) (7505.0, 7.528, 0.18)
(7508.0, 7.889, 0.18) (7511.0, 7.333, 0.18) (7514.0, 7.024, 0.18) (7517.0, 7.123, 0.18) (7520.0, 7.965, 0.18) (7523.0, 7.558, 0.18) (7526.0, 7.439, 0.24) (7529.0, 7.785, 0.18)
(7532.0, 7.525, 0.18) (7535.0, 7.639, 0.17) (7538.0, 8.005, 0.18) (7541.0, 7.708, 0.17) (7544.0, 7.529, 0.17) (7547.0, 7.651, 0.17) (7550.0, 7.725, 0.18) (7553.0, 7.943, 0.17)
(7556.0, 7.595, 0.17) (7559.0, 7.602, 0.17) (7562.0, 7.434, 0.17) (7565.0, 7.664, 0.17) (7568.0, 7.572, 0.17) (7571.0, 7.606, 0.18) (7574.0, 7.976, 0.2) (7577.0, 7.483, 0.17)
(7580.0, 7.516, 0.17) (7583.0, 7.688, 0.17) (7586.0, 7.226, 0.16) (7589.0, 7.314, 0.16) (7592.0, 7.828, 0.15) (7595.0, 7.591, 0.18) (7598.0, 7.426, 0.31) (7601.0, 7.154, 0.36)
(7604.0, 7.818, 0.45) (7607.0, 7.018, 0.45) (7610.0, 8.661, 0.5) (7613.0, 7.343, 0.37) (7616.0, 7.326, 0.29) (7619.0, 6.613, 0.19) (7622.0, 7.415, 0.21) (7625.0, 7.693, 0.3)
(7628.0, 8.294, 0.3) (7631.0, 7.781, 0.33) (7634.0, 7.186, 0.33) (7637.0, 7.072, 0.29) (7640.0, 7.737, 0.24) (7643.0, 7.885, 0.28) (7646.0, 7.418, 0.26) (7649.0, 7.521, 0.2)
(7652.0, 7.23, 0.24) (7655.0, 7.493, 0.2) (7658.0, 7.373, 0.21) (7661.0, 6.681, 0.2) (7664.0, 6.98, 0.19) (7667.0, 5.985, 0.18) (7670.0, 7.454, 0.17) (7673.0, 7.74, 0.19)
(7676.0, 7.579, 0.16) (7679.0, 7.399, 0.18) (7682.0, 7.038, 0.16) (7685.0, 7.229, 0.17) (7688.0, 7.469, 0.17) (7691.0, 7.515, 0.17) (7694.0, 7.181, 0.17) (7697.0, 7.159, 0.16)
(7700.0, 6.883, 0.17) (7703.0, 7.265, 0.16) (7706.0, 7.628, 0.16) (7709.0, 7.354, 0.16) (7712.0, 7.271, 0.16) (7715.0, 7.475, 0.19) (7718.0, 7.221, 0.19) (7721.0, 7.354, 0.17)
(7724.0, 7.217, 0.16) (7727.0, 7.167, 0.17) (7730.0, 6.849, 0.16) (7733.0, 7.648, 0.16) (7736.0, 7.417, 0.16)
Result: 1.03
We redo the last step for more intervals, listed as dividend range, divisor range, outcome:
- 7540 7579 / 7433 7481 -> 1.02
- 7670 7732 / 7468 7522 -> 1.02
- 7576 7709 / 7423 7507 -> 1.01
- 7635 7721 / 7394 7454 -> 1.03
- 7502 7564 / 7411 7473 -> 1.03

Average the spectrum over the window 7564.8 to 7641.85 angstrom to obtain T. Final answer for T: 7.54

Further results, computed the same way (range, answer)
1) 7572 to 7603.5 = 7.53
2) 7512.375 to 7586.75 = 7.6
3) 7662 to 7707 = 7.22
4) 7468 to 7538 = 7.6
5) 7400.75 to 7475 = 7.57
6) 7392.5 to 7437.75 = 7.52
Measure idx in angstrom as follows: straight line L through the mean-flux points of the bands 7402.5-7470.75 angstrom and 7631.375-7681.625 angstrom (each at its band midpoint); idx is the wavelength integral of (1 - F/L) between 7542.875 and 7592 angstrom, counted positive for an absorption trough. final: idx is -1.3 angstrom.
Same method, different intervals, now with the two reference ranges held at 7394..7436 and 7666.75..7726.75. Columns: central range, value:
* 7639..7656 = -0.49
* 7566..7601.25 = -0.81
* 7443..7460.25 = -0.34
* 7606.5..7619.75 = -0.20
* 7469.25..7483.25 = -0.50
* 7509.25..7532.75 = -0.16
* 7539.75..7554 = -0.58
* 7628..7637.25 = -0.25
